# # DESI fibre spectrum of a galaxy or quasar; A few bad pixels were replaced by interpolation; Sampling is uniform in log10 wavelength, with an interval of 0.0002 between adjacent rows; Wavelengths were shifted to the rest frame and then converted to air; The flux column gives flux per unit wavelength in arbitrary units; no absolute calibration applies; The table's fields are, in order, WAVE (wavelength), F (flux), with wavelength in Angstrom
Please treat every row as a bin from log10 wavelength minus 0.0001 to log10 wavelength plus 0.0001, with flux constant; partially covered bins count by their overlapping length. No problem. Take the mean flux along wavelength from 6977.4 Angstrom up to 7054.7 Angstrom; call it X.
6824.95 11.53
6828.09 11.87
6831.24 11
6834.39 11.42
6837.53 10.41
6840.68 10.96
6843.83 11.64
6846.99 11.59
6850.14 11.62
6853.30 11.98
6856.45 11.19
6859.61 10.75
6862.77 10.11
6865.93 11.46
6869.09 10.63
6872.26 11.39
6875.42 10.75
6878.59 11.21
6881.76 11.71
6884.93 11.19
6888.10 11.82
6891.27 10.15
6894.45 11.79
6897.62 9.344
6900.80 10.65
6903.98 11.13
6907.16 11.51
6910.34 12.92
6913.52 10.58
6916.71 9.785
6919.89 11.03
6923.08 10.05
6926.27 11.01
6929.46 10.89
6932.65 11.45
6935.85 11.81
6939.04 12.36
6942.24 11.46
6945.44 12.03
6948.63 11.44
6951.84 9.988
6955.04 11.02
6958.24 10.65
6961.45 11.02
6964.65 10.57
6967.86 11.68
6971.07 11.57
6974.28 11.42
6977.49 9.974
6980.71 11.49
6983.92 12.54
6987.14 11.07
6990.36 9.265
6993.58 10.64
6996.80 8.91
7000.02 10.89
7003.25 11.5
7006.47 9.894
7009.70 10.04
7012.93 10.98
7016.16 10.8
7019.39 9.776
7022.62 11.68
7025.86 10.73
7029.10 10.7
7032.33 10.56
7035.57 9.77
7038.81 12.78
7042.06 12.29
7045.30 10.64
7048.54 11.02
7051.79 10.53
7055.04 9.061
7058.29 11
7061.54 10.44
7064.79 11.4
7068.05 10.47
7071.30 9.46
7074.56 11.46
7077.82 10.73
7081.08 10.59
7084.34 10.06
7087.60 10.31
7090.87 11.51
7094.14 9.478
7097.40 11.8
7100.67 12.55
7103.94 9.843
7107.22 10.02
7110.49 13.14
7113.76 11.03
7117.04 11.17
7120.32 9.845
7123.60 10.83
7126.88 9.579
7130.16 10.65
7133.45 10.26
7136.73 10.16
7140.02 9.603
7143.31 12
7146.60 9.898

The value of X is 10.8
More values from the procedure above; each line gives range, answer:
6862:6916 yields 11.1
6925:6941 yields 11.5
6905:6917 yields 11.3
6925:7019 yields 11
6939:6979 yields 11.1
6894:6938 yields 11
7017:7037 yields 10.6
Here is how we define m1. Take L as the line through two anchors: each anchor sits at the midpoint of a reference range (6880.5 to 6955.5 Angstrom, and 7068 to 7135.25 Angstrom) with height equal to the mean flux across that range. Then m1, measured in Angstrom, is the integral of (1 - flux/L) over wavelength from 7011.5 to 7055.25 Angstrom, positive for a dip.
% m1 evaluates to 0.0 Angstrom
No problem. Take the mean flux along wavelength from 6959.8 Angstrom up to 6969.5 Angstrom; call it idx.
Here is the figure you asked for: 11.1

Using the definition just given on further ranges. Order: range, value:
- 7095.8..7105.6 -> 11.4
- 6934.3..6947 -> 11.9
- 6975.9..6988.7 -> 11.3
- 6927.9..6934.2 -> 11.2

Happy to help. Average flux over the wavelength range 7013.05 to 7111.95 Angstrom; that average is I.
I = 10.8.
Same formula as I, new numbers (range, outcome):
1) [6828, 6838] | 11.2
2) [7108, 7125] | 11.2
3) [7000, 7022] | 10.6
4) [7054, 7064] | 10.3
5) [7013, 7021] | 10.4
